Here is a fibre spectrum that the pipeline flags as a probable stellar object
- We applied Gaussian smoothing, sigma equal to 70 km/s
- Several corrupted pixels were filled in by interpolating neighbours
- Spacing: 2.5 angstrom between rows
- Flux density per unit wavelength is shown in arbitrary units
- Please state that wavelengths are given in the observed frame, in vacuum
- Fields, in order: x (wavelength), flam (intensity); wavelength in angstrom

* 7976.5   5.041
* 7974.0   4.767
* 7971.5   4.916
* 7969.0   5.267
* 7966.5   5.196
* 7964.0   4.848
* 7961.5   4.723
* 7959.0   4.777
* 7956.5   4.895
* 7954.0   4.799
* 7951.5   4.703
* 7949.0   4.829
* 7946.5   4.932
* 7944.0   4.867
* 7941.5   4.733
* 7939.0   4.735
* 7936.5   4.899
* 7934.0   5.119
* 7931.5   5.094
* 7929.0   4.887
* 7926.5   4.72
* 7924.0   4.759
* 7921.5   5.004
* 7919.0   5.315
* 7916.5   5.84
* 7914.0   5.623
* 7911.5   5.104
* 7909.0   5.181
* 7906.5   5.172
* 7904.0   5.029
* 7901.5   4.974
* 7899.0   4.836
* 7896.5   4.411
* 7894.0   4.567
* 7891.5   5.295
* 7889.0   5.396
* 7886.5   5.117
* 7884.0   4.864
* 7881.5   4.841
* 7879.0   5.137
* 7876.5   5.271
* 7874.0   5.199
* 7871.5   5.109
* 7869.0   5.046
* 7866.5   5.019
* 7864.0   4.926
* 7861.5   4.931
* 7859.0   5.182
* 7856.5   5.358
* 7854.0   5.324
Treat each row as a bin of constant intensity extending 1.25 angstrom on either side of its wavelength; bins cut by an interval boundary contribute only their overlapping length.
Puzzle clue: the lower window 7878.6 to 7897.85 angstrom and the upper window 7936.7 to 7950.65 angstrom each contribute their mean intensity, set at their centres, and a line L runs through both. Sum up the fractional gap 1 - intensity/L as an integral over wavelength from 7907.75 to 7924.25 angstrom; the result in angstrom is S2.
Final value -1.4 angstrom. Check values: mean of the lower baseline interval 4.94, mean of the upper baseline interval 4.82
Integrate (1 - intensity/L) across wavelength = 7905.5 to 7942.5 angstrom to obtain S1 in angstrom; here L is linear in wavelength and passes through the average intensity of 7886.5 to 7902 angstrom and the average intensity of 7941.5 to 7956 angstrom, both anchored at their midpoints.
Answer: -1.6 angstrom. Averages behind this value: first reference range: 4.93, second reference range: 4.82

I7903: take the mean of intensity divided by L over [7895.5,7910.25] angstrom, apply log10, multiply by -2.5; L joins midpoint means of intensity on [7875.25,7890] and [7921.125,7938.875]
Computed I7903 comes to 0.02 mag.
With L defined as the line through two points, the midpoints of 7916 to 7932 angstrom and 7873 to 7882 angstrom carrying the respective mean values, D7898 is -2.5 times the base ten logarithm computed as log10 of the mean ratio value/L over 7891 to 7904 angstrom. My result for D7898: 0.06 mag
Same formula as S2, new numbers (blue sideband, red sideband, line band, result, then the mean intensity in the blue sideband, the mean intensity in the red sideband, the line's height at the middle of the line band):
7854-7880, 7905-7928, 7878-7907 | 1.09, 5.13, 5.19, 5.16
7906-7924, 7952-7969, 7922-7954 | 1.45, 5.29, 4.89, 5.09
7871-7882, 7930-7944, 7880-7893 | 0.00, 5.13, 4.91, 5.09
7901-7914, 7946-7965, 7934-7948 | 0.15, 5.15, 4.81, 4.91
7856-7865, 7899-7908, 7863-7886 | 0.07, 5.08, 5.03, 5.07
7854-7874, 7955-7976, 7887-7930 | -0.35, 5.1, 4.93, 5.03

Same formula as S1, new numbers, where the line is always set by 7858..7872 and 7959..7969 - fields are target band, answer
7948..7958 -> 0.3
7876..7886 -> 0.0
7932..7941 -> 0.1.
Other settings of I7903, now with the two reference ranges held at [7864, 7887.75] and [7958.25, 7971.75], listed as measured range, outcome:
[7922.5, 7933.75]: 0.02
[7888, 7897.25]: 0.02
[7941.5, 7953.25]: 0.04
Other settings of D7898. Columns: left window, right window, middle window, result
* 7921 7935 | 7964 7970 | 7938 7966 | 0.05 mag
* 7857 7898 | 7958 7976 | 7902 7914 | -0.04 mag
